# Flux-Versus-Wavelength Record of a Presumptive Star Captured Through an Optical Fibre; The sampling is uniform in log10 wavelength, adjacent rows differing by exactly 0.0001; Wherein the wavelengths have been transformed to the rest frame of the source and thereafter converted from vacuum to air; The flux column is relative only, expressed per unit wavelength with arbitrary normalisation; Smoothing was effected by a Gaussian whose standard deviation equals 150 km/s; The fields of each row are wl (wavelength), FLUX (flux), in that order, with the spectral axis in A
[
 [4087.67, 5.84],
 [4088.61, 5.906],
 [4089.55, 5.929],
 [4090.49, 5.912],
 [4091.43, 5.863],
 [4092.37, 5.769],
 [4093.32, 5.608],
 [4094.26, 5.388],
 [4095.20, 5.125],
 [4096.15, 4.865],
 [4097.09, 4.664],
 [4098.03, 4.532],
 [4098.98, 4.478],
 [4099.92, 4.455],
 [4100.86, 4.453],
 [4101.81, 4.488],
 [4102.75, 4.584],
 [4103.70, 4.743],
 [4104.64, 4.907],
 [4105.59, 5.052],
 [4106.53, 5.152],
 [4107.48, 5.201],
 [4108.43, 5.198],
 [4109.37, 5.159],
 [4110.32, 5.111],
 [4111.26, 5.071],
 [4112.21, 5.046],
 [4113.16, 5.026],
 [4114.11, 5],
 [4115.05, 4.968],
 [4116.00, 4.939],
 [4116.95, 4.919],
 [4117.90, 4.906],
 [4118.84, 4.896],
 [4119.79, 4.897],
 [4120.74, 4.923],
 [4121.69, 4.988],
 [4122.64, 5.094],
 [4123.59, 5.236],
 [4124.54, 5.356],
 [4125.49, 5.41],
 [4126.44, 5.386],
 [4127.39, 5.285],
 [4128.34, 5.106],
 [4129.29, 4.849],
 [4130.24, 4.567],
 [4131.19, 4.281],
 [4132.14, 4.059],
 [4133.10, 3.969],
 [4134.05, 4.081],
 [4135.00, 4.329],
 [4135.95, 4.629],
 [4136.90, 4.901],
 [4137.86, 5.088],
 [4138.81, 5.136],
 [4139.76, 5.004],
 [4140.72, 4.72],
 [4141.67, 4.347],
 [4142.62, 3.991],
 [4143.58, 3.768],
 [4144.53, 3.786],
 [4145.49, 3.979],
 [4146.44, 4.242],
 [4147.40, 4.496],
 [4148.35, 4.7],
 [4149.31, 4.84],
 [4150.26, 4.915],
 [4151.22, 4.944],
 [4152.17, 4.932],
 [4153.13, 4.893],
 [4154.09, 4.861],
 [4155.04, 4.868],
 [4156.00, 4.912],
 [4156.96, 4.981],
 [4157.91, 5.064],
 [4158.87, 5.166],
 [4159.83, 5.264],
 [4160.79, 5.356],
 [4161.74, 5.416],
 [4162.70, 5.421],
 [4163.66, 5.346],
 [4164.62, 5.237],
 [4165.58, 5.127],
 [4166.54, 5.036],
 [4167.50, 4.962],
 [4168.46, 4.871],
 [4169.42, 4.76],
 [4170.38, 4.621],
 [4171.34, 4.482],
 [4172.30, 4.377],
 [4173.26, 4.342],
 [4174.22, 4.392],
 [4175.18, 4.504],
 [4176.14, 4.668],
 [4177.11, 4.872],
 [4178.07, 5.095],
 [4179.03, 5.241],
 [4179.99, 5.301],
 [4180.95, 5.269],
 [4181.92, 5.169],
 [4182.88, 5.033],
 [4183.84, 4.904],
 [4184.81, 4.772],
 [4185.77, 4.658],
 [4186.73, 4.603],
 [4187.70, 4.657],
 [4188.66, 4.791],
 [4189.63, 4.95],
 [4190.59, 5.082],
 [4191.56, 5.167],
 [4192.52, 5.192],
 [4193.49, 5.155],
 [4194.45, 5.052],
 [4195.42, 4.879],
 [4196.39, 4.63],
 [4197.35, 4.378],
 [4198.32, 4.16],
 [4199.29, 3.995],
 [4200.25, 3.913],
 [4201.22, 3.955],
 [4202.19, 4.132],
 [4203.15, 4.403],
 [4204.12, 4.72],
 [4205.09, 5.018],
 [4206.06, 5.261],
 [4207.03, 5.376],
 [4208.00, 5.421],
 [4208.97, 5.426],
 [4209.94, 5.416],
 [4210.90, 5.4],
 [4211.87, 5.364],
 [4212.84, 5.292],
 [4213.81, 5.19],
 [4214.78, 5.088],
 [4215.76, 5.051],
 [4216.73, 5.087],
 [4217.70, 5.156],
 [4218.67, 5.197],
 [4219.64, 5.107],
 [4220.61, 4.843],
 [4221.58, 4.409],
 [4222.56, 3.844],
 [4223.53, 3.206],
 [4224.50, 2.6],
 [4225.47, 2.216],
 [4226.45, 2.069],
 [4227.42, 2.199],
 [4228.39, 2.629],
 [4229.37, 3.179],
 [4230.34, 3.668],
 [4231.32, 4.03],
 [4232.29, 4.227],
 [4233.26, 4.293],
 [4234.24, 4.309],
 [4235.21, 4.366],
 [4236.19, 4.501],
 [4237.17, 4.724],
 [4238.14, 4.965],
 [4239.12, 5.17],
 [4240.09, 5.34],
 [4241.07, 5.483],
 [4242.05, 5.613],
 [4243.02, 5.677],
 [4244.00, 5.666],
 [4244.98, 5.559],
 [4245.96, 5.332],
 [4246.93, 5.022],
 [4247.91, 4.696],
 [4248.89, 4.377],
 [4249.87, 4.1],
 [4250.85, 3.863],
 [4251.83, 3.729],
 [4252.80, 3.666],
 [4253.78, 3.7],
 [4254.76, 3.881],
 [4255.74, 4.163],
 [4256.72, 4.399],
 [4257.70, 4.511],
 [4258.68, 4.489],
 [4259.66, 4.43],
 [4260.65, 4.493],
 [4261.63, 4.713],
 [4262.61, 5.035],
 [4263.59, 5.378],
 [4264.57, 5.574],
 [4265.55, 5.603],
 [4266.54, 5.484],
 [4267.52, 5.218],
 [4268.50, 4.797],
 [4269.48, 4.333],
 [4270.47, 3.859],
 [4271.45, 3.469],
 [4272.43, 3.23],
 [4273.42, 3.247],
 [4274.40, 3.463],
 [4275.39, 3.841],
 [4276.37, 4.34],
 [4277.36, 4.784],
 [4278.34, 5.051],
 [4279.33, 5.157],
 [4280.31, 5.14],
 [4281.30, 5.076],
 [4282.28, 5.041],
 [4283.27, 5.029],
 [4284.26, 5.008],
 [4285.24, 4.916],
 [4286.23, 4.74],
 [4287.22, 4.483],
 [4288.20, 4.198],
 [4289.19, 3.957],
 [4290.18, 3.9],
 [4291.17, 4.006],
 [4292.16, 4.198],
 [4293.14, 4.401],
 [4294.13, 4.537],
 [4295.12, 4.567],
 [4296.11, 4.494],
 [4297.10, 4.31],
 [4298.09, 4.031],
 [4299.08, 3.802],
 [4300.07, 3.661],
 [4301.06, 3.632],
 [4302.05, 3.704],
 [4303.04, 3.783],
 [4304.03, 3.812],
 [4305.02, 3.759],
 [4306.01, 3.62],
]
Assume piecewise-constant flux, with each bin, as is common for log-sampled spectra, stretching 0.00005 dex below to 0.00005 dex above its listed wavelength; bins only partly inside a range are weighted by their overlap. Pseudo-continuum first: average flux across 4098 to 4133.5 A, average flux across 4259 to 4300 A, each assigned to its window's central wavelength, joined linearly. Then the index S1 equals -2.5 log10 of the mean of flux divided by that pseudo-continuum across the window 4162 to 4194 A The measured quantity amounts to -0.04 mag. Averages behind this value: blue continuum 4.89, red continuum 4.51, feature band 4.91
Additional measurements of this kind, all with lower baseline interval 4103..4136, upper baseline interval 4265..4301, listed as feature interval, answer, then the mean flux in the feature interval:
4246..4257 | 0.080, 4.19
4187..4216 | -0.050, 4.88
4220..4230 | 0.409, 3.15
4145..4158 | 0.014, 4.75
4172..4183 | -0.028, 4.86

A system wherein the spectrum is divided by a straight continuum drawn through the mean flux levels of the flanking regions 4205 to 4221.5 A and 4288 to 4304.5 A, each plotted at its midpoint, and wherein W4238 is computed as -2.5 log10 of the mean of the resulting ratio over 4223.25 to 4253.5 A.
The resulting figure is 0.15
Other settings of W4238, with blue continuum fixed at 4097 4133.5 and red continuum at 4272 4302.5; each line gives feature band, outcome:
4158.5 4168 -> -0.110 mag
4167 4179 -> 0.003 mag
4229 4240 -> 0.032 mag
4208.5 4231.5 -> 0.077 mag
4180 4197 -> -0.068 mag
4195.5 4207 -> 0.032 mag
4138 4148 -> 0.099 mag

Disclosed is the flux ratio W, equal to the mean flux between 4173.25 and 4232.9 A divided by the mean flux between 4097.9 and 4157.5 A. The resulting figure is 0.95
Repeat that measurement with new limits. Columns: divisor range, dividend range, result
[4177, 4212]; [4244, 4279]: 0.92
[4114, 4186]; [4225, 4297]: 0.92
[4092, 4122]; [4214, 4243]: 0.86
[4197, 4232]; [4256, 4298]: 1.04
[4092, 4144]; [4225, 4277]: 0.90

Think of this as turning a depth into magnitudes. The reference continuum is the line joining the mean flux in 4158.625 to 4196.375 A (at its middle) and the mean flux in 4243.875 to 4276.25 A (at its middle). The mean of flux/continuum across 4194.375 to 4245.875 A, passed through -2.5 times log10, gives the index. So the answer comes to 0.03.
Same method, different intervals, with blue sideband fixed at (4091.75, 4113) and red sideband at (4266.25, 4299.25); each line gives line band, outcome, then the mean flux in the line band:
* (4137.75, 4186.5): -0.01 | 4.82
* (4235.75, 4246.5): -0.16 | 5.28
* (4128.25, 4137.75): 0.09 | 4.47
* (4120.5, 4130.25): -0.05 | 5.14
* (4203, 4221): -0.12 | 5.16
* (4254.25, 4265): -0.04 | 4.63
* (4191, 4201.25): 0.01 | 4.62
